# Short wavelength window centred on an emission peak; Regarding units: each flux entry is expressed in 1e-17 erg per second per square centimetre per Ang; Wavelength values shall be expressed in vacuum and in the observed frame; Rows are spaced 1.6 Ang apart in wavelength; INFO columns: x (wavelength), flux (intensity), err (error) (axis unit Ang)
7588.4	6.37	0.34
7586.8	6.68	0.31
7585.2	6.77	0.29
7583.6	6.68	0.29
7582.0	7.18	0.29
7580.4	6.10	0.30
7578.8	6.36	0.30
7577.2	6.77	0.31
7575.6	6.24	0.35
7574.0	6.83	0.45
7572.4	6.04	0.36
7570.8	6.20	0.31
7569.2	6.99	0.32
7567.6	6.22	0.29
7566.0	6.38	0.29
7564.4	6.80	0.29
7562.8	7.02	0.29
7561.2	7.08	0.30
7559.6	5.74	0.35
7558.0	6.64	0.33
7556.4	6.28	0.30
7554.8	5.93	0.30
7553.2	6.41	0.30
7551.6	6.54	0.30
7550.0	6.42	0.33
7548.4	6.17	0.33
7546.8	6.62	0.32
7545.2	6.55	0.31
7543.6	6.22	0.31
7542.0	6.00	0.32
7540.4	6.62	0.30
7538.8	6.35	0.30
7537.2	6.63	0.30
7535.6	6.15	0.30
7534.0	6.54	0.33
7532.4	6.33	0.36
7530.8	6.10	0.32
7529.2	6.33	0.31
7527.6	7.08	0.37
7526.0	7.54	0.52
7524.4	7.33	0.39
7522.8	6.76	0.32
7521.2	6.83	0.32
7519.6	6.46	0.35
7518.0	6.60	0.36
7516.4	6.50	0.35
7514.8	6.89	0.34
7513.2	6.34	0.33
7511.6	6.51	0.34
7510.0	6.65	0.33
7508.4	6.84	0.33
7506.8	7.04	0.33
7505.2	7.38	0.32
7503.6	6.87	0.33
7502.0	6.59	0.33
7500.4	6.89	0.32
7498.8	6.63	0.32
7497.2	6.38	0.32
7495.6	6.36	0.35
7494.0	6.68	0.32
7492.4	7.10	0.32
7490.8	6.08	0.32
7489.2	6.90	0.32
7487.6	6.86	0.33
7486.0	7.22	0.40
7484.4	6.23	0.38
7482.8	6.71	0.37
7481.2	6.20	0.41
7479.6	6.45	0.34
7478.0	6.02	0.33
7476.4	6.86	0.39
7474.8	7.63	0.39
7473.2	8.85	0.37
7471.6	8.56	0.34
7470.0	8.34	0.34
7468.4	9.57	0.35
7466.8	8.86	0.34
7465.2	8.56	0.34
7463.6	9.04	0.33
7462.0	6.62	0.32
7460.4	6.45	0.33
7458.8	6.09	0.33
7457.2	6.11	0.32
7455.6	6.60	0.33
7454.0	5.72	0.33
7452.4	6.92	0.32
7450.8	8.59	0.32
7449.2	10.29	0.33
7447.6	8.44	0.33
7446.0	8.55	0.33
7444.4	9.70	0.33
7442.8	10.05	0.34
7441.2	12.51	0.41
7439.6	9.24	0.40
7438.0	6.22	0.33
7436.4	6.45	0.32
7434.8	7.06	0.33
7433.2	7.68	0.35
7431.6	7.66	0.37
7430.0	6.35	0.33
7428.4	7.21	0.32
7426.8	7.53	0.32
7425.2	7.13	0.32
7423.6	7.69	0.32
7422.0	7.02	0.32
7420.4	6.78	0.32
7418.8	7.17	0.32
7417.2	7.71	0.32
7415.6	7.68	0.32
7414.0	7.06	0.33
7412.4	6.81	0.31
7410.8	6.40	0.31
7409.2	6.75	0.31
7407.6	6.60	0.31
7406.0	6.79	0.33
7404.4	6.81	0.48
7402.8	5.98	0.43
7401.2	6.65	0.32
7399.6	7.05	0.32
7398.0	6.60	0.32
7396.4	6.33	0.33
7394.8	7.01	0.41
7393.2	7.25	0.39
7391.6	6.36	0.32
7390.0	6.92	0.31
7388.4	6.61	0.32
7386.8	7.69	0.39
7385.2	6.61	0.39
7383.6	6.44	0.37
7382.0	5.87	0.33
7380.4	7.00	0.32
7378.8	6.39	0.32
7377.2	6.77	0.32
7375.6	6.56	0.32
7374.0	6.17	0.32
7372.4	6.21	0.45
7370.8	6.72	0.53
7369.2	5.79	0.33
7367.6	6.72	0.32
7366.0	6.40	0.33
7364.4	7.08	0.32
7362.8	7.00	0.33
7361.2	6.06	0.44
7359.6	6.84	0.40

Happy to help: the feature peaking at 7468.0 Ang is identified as [N II] 6583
